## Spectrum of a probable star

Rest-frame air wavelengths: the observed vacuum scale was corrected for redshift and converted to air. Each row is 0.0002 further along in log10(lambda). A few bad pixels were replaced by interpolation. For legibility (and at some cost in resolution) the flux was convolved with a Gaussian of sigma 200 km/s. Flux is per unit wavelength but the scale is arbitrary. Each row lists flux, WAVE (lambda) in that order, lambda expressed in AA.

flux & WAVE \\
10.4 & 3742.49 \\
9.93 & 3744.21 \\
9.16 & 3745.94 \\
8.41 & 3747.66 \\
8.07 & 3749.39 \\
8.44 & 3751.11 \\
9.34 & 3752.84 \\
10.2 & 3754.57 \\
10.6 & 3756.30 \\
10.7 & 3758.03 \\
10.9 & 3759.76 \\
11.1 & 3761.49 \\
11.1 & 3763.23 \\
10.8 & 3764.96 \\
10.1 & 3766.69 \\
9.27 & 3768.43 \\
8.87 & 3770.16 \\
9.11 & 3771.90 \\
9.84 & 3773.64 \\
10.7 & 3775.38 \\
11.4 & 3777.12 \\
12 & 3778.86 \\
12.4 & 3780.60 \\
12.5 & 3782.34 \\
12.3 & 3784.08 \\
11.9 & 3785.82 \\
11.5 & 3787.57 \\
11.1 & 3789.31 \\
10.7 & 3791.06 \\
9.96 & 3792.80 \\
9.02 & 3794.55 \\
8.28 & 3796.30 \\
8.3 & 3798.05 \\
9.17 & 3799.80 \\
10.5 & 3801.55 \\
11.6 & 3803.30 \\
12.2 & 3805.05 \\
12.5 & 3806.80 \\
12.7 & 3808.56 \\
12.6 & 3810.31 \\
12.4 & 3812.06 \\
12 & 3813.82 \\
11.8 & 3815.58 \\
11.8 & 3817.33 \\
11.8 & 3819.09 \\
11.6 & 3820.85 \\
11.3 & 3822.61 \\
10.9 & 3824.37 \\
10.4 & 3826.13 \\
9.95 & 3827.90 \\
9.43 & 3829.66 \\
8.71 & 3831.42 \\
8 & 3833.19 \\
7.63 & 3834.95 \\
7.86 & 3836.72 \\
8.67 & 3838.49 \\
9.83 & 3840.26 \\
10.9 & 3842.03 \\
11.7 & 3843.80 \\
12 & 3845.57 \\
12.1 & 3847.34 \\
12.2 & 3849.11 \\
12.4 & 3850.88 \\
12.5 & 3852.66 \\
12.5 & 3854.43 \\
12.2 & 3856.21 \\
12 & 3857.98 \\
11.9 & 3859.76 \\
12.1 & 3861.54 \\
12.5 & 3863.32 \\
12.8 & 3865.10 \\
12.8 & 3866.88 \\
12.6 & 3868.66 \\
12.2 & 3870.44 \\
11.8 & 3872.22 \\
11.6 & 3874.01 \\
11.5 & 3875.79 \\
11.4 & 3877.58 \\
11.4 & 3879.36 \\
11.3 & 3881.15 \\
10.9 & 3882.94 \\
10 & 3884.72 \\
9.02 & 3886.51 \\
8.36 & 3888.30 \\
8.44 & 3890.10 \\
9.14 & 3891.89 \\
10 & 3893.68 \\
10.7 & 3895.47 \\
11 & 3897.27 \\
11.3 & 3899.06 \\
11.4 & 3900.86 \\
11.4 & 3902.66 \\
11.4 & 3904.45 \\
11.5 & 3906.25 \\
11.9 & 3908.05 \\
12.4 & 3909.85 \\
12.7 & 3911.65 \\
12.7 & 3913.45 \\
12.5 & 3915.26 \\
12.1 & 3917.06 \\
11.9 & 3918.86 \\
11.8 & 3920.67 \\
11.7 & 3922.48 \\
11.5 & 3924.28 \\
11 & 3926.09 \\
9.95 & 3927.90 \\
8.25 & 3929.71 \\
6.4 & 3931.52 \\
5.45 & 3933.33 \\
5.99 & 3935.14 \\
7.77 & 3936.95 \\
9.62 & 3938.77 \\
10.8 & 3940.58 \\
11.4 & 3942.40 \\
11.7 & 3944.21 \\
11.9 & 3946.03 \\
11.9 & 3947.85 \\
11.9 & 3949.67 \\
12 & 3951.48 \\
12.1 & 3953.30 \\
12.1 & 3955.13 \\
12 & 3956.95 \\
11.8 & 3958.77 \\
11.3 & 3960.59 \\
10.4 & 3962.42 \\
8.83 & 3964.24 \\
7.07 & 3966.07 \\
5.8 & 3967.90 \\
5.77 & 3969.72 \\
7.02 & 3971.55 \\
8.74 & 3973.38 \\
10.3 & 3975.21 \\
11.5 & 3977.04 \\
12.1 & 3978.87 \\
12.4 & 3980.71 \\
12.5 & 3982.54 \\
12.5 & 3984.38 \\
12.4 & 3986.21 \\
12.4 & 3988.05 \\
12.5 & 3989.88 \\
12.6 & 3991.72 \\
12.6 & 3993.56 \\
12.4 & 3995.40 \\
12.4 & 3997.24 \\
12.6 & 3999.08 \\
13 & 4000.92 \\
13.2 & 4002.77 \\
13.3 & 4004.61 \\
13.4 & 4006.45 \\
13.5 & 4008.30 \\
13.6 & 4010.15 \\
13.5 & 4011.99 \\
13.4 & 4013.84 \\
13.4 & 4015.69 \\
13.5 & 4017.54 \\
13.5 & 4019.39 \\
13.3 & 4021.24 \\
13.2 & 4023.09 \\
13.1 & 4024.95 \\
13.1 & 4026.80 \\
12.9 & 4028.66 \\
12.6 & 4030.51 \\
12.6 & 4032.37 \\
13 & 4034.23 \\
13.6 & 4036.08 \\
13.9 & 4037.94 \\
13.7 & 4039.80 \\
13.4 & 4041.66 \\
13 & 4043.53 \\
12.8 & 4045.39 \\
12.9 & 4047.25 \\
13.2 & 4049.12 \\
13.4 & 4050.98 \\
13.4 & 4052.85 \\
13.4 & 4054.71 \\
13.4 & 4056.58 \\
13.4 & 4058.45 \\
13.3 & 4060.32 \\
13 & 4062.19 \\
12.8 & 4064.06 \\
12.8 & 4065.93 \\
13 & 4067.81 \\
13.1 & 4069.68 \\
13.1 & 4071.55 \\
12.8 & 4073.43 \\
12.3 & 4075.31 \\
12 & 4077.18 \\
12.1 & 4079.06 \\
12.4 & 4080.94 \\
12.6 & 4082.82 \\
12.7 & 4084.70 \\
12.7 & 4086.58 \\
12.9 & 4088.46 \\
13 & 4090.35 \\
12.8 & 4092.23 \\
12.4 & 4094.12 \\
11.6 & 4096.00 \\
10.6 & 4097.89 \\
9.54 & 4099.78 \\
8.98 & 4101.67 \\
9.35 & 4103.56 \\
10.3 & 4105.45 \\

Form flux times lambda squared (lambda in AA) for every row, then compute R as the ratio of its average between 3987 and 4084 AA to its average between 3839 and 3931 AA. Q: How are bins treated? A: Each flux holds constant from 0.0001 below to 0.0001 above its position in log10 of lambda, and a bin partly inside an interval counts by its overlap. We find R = 1.24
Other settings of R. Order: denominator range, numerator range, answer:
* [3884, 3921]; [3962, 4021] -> 1.11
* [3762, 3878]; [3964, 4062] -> 1.23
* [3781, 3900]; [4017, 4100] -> 1.31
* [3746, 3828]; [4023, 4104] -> 1.36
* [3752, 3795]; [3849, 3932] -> 1.12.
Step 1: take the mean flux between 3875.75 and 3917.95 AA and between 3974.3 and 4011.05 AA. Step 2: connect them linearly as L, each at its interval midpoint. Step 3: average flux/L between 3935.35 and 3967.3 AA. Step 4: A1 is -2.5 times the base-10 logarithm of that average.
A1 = 0.11 mag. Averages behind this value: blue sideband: 11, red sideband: 12.6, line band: 10.7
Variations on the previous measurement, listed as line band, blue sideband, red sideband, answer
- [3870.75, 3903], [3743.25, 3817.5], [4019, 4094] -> 0.09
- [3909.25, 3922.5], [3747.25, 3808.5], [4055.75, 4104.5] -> -0.09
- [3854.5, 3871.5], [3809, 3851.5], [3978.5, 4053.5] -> -0.11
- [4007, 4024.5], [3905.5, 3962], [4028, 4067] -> -0.07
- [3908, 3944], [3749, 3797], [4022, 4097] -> 0.14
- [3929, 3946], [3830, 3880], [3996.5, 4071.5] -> 0.35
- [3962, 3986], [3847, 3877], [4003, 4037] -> 0.32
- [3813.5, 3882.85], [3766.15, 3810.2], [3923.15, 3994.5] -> -0.06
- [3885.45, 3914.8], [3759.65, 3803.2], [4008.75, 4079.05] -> 0.08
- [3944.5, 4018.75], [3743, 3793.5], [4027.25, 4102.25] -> 0.04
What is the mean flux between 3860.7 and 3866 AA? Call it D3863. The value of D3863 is 12.5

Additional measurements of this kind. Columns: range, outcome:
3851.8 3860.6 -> 12.2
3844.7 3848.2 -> 12.1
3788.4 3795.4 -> 10.2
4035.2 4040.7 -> 13.7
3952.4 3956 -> 12.1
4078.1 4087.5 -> 12.5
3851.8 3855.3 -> 12.5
